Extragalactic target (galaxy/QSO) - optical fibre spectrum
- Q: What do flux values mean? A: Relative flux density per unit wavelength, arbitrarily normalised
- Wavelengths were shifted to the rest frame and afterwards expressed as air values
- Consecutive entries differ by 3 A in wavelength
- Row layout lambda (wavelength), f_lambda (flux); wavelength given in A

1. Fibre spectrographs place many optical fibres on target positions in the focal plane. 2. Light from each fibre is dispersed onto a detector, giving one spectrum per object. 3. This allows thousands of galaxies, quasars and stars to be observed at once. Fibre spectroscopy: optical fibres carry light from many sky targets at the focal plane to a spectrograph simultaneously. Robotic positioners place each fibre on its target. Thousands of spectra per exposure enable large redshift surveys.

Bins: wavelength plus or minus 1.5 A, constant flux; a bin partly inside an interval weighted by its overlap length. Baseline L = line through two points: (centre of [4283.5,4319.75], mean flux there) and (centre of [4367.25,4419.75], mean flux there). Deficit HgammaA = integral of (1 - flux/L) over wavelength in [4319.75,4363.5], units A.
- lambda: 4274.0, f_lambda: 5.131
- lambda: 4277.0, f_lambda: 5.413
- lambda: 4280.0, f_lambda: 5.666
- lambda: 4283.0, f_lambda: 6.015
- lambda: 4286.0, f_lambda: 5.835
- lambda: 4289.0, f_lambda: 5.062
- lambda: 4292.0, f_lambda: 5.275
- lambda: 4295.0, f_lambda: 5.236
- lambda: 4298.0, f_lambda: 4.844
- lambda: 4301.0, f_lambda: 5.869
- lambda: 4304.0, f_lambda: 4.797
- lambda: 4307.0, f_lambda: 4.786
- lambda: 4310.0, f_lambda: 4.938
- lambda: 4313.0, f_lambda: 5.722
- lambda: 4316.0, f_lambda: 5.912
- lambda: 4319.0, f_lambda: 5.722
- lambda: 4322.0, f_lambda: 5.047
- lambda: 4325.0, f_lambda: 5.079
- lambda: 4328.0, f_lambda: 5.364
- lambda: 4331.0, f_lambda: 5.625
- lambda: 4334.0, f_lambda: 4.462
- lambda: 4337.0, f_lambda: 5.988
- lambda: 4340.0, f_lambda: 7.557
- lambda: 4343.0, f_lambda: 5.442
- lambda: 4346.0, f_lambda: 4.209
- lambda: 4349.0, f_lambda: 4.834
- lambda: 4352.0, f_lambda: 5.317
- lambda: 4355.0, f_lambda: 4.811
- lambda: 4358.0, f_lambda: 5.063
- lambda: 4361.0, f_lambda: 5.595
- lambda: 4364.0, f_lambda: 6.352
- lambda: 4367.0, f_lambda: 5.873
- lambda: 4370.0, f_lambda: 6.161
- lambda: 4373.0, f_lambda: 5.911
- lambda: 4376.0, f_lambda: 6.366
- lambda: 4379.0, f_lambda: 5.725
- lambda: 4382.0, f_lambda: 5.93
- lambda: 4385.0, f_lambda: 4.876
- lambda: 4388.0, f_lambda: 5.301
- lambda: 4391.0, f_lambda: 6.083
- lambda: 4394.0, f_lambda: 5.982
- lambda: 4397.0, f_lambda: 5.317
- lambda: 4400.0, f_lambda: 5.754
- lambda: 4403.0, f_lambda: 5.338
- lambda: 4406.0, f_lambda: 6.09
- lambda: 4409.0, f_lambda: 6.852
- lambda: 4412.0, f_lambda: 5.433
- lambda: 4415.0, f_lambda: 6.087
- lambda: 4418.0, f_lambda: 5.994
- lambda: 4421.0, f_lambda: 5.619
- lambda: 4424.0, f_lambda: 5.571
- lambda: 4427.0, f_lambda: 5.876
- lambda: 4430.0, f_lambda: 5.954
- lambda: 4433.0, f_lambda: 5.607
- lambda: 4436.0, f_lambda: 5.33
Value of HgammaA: 1.7 A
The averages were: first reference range 5.34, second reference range 5.84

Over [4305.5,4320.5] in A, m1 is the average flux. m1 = 5.42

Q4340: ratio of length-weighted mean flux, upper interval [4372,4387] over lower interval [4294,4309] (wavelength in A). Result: 1.1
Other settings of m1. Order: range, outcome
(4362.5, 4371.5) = 6.13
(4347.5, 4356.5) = 4.99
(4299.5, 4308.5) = 5.15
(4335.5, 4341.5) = 6.77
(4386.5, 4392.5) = 5.69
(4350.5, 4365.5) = 5.43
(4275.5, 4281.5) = 5.54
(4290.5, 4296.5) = 5.26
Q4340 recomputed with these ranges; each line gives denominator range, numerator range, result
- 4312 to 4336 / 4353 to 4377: 1.07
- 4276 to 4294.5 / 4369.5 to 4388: 1.04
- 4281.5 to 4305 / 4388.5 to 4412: 1.09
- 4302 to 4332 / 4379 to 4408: 1.07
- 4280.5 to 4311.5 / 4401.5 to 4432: 1.11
